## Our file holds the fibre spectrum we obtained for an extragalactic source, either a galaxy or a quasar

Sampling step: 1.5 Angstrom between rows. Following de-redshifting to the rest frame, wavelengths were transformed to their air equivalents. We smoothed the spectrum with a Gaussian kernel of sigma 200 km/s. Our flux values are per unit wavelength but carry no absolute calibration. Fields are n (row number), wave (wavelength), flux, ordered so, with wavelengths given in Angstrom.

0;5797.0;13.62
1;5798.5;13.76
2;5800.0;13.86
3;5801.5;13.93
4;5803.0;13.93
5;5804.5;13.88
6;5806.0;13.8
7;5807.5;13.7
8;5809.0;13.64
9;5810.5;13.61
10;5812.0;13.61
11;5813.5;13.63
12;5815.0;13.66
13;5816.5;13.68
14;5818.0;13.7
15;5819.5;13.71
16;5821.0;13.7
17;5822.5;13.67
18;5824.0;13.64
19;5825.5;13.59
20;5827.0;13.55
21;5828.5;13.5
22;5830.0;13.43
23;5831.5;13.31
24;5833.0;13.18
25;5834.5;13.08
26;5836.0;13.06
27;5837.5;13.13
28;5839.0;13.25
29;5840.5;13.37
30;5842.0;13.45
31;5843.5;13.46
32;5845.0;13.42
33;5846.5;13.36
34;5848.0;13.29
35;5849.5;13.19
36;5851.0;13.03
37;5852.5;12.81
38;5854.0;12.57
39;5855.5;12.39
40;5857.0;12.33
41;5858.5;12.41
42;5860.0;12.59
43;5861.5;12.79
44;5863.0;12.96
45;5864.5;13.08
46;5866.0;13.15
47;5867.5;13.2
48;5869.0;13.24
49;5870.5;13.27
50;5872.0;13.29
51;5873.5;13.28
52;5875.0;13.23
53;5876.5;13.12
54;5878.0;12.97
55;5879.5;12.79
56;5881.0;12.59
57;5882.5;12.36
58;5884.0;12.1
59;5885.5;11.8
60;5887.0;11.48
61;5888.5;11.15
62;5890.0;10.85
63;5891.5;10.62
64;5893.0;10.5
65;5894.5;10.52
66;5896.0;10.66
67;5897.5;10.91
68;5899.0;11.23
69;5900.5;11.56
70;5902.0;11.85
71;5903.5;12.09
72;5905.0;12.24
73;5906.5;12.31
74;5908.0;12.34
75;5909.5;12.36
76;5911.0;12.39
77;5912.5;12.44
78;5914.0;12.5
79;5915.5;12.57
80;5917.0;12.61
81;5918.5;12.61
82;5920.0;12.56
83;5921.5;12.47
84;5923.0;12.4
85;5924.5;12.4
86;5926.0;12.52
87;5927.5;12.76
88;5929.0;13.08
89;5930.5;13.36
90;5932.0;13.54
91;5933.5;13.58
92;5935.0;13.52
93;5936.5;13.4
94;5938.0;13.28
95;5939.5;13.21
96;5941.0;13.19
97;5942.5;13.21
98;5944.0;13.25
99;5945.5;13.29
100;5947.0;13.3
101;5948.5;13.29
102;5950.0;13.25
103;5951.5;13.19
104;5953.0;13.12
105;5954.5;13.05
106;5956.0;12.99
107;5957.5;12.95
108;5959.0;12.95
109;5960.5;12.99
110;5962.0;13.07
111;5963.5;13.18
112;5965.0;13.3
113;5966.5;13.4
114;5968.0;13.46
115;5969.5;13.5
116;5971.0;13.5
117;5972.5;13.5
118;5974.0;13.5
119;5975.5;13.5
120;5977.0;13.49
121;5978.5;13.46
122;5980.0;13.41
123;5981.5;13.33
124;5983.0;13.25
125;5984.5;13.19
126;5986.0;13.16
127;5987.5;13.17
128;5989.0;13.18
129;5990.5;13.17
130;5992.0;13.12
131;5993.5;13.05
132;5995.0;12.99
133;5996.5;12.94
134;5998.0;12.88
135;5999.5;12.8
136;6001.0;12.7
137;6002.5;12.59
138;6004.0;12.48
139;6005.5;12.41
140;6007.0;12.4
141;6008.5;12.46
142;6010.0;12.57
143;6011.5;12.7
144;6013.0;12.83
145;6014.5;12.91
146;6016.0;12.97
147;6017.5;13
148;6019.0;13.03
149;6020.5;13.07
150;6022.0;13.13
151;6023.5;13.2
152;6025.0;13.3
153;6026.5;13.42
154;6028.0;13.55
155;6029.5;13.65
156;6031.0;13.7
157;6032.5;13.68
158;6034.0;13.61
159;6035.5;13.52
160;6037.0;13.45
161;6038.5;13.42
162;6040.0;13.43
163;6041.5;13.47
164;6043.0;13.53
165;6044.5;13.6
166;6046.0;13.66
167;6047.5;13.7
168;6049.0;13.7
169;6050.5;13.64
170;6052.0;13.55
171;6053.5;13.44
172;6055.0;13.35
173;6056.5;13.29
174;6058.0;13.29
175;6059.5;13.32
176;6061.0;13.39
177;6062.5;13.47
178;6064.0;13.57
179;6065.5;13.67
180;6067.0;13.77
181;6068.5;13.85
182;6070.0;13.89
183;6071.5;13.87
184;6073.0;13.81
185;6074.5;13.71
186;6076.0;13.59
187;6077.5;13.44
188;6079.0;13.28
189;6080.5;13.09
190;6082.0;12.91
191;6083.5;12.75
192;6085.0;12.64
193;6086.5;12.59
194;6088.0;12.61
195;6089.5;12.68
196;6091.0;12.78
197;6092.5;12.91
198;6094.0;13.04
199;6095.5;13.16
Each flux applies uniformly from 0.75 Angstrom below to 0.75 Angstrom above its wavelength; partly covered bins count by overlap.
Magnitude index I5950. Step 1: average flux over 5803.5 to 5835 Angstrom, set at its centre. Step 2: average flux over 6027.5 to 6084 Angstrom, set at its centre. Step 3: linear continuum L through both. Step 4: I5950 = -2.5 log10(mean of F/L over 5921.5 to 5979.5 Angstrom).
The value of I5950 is 0.03 mag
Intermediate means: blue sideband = 13.6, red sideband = 13.5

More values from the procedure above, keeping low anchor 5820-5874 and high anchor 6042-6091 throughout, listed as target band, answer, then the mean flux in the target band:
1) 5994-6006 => 0.05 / 12.7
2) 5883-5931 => 0.11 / 12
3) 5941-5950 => 0.00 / 13.3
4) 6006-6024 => 0.04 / 12.8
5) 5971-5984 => -0.01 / 13.4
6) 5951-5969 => 0.01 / 13.1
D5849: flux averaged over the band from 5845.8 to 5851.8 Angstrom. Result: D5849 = 13.2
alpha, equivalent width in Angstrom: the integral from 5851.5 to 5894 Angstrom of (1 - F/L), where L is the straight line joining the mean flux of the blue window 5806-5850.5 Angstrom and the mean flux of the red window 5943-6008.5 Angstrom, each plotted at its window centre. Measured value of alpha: 2.9 Angstrom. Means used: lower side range 13.5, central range 12.5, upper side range 13.1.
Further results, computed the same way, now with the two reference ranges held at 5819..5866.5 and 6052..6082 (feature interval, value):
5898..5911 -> 1.24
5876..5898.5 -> 2.77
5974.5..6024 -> 1.56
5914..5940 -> 0.74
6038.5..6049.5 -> -0.07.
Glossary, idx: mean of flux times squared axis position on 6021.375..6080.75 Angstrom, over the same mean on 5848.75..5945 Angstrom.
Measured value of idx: 1.14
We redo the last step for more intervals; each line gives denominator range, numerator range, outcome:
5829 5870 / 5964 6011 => 1.05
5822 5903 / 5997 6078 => 1.12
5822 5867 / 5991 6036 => 1.05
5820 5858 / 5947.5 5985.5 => 1.05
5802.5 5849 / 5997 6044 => 1.04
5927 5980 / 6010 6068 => 1.04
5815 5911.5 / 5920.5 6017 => 1.07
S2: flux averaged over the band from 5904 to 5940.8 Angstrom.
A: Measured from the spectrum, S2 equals 12.8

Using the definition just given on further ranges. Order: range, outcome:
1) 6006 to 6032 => 13.1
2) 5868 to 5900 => 12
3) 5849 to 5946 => 12.5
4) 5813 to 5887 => 13.1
